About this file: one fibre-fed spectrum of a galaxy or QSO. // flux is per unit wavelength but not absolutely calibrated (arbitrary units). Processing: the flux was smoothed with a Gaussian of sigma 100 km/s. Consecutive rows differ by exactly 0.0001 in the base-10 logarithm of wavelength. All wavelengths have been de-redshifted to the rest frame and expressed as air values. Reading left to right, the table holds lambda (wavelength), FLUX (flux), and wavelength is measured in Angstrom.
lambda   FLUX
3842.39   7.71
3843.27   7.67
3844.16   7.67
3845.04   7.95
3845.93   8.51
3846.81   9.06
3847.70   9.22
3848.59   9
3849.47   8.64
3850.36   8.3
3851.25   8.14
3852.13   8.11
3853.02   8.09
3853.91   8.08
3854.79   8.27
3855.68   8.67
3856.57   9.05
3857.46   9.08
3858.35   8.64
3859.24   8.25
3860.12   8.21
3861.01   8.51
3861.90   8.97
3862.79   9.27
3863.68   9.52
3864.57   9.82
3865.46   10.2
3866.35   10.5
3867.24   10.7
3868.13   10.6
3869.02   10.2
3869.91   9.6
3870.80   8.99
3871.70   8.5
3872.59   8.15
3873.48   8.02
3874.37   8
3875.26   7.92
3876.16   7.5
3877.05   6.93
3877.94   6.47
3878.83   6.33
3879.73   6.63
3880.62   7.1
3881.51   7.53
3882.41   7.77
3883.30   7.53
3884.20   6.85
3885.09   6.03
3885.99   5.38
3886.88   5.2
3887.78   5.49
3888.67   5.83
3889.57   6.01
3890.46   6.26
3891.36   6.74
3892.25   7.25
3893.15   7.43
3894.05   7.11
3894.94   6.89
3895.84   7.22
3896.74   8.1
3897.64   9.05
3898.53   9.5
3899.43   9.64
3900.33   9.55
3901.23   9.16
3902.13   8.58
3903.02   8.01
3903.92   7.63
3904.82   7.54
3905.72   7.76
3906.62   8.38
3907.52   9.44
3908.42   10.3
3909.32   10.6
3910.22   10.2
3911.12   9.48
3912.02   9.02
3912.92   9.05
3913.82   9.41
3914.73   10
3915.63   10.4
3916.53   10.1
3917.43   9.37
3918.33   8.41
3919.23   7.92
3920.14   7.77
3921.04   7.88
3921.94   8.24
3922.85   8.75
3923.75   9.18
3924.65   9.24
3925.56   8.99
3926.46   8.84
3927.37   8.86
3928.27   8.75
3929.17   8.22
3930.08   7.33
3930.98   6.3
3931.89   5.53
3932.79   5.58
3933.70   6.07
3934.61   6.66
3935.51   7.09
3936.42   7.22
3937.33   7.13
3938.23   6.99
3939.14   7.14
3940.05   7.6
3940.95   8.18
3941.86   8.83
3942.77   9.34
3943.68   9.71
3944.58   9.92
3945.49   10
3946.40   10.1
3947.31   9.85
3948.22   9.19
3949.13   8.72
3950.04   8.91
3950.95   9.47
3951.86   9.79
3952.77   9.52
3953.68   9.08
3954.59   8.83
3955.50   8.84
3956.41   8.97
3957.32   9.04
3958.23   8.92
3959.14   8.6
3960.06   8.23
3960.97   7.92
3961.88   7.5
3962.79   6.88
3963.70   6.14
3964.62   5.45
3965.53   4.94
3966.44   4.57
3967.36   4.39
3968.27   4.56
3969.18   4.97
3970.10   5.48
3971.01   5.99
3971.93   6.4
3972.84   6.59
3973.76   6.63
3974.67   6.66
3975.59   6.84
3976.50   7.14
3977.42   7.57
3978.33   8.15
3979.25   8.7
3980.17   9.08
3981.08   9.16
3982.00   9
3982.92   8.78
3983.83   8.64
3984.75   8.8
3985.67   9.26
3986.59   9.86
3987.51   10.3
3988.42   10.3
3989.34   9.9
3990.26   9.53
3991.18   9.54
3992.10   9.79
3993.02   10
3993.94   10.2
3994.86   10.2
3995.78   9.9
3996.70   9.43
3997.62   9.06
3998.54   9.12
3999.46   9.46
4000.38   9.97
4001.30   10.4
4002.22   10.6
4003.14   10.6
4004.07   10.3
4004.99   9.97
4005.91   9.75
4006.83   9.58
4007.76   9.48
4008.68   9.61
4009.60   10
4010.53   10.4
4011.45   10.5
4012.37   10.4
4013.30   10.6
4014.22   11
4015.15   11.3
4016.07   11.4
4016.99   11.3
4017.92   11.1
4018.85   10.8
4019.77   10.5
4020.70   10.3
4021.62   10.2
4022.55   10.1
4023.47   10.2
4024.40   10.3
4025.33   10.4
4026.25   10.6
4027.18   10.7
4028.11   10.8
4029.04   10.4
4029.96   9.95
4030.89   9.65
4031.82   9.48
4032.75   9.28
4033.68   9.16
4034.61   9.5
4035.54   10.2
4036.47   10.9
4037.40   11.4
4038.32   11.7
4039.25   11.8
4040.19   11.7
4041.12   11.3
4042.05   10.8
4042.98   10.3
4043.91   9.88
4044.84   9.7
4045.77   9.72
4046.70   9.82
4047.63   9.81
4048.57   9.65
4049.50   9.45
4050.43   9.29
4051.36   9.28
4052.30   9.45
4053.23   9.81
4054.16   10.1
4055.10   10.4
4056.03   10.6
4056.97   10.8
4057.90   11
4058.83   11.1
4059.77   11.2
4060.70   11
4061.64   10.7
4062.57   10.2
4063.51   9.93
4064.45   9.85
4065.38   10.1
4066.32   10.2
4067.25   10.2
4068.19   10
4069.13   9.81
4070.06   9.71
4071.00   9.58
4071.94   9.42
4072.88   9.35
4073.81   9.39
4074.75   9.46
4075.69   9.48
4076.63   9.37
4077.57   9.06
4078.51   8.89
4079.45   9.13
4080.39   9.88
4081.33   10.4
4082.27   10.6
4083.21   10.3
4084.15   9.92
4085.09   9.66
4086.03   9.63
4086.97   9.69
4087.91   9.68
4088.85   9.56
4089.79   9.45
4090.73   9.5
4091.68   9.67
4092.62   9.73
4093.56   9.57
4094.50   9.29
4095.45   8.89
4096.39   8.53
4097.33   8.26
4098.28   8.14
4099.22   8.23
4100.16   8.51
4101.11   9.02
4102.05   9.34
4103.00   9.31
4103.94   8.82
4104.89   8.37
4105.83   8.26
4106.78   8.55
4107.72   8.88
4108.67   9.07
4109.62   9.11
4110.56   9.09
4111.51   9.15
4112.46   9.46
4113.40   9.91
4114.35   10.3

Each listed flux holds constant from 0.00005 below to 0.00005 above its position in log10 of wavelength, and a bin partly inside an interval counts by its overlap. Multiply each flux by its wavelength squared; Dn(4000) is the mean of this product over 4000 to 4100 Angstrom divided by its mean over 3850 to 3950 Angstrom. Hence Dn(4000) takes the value 1.3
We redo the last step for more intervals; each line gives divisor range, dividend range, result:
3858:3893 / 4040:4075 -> 1.41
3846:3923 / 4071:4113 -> 1.23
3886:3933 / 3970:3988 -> 1.01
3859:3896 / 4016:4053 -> 1.43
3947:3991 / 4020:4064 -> 1.34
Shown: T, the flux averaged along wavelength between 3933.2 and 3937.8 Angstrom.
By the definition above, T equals 6.82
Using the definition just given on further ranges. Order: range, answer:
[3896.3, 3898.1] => 8.61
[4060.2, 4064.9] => 10.3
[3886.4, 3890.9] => 5.76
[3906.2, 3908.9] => 9.4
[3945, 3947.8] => 9.95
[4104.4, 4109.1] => 8.62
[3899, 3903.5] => 8.98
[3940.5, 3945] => 9.2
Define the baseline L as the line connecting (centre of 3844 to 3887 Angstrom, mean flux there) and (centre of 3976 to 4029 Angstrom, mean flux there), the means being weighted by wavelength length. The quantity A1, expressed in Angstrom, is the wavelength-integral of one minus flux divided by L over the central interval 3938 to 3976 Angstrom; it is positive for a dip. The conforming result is 6.5 Angstrom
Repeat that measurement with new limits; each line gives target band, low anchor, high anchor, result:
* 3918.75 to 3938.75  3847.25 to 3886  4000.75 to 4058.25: 3.18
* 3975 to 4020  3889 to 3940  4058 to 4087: -3.06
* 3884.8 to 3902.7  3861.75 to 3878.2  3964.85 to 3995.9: 2.87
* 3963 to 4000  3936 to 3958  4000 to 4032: 6.30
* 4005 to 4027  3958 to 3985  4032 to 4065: -3.67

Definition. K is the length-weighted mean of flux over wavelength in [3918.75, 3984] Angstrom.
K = 7.82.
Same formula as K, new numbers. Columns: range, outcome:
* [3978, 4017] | 9.84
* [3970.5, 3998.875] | 8.72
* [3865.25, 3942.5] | 8.06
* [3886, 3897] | 6.55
